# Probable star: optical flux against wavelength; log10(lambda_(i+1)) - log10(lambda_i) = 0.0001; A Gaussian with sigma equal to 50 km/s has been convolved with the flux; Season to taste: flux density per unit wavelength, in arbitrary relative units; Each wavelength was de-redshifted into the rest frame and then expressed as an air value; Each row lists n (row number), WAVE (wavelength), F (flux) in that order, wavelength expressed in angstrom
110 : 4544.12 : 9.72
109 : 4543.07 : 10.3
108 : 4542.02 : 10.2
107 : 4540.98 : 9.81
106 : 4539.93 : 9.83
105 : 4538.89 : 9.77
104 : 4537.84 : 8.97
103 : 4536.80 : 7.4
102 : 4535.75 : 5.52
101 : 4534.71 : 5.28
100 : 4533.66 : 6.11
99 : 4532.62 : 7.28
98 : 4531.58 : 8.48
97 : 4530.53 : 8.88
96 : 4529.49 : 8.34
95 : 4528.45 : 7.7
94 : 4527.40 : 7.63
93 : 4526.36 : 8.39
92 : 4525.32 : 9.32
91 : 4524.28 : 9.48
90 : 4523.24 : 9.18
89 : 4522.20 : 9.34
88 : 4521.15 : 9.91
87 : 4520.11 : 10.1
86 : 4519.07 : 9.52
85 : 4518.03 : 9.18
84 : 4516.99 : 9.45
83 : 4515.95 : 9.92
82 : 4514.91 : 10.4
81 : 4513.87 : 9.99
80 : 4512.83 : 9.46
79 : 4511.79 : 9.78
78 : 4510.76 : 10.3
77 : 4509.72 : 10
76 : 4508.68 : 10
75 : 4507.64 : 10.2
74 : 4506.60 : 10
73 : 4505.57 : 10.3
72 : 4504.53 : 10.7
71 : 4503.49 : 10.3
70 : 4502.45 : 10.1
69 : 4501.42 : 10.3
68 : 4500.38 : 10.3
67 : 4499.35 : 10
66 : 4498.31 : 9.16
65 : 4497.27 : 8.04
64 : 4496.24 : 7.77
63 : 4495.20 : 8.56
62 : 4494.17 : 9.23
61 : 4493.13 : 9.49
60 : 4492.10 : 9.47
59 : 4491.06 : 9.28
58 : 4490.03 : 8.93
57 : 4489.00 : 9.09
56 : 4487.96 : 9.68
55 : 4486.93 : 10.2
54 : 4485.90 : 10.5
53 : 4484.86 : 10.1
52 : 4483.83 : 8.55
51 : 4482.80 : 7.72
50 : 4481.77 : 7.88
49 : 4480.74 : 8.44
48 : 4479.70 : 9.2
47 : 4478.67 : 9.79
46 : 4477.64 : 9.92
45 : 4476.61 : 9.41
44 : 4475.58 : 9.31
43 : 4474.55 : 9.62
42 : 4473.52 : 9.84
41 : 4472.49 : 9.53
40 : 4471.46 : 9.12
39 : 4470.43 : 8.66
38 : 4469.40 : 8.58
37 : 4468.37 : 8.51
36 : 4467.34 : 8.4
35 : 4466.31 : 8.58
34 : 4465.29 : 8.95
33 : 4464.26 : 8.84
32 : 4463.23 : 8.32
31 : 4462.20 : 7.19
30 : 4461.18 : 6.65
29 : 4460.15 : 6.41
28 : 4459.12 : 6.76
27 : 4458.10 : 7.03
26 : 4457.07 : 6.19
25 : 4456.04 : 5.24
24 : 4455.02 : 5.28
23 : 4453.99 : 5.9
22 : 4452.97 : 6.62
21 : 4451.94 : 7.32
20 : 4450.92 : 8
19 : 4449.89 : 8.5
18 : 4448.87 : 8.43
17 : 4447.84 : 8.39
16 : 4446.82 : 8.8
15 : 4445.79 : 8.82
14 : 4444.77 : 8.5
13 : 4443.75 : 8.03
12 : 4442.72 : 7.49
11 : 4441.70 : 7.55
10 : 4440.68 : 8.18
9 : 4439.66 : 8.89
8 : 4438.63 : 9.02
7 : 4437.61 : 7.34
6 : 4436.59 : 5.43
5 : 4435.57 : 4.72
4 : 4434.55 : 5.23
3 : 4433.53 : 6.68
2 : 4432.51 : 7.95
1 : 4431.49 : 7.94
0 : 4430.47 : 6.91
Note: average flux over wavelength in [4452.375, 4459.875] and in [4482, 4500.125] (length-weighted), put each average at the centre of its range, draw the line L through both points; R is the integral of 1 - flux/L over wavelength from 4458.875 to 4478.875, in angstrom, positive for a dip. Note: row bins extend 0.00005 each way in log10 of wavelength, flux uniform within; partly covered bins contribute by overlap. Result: -3.7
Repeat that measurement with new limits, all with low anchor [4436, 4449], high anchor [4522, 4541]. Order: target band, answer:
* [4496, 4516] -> -4.3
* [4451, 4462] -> 2.2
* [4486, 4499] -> -1.6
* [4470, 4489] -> -2.8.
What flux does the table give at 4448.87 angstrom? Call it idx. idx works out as 8.43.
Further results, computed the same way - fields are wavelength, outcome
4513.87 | 9.99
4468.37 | 8.51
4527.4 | 7.63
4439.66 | 8.89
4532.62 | 7.28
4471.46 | 9.12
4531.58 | 8.48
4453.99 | 5.9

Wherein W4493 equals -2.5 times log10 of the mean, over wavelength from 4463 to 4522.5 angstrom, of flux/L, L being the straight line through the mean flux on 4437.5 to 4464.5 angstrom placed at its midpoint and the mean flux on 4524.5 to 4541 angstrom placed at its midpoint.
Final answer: -0.21 mag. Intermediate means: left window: 7.53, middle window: 9.42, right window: 8.02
